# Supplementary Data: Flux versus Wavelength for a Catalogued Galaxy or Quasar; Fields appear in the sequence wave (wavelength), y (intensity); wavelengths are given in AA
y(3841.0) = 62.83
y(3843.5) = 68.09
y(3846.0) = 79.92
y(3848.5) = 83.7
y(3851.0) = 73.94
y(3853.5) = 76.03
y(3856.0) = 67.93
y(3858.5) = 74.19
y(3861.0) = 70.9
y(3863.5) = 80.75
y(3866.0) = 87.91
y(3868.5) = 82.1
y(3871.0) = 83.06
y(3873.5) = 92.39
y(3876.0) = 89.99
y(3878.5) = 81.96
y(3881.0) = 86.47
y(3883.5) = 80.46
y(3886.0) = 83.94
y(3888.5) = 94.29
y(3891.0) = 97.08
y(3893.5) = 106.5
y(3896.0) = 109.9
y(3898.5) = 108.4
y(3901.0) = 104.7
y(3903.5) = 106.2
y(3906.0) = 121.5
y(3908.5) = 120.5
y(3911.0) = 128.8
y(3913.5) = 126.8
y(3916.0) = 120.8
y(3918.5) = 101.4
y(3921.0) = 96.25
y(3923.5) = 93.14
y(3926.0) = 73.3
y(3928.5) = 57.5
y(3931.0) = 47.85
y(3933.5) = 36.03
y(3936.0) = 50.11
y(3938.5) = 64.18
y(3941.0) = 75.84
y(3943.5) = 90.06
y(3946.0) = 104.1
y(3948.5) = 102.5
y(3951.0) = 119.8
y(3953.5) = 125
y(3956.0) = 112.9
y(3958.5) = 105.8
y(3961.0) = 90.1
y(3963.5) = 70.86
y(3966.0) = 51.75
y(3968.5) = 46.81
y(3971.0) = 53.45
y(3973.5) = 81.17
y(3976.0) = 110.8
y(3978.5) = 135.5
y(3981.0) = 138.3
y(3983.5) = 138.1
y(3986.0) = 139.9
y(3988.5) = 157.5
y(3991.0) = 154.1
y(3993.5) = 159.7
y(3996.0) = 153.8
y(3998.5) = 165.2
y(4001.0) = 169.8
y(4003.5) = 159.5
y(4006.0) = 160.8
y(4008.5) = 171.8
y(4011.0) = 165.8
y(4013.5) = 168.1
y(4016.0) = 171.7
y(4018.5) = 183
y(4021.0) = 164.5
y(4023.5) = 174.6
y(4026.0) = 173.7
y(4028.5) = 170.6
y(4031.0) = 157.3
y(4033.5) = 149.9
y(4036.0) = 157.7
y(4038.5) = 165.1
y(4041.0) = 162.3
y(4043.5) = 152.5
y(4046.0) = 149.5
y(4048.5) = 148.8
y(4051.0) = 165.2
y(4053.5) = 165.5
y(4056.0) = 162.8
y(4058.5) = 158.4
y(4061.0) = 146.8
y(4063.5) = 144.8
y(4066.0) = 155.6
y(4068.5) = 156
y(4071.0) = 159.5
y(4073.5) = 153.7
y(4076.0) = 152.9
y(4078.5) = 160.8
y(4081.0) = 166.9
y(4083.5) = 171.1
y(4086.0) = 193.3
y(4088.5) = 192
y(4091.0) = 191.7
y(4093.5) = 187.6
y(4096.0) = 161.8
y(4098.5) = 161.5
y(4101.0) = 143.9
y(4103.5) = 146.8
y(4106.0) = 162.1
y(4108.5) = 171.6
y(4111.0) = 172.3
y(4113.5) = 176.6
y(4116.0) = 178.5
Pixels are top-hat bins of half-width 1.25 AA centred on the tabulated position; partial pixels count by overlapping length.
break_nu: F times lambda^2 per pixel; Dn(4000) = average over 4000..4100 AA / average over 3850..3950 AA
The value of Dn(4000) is 2.00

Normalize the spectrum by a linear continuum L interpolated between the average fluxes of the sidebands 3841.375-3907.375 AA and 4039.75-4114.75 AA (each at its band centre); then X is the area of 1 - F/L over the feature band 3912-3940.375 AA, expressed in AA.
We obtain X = 7.2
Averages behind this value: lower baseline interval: 87.9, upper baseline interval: 163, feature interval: 79.2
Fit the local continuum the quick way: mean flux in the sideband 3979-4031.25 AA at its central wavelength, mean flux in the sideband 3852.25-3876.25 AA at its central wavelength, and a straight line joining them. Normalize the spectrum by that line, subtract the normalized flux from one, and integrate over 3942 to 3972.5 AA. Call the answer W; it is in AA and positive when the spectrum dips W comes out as 10.0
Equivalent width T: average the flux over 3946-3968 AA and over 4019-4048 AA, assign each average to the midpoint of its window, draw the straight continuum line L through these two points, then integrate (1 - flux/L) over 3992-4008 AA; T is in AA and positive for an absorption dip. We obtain -3.5 AA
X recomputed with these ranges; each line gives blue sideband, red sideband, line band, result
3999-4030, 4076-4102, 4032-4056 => 1.8 AA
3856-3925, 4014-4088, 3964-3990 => 5.5 AA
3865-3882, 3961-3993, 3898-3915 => -4.4 AA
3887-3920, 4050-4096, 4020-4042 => -1.7 AA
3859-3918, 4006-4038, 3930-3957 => 9.2 AA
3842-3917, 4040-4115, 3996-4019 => -4.8 AA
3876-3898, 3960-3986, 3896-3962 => -1.7 AA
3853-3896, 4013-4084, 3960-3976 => 7.3 AA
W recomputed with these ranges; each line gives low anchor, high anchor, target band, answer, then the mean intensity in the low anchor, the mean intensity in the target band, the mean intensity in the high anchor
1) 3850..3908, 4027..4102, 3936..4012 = 6.4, 90.1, 118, 162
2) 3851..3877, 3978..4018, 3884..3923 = -1.8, 80.1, 108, 158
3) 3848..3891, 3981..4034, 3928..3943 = 7.9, 82.2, 56.9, 162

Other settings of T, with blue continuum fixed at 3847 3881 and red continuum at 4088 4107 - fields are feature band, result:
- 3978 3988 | -1.2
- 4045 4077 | -0.3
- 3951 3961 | 0.2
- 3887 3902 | -1.8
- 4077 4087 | -0.6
